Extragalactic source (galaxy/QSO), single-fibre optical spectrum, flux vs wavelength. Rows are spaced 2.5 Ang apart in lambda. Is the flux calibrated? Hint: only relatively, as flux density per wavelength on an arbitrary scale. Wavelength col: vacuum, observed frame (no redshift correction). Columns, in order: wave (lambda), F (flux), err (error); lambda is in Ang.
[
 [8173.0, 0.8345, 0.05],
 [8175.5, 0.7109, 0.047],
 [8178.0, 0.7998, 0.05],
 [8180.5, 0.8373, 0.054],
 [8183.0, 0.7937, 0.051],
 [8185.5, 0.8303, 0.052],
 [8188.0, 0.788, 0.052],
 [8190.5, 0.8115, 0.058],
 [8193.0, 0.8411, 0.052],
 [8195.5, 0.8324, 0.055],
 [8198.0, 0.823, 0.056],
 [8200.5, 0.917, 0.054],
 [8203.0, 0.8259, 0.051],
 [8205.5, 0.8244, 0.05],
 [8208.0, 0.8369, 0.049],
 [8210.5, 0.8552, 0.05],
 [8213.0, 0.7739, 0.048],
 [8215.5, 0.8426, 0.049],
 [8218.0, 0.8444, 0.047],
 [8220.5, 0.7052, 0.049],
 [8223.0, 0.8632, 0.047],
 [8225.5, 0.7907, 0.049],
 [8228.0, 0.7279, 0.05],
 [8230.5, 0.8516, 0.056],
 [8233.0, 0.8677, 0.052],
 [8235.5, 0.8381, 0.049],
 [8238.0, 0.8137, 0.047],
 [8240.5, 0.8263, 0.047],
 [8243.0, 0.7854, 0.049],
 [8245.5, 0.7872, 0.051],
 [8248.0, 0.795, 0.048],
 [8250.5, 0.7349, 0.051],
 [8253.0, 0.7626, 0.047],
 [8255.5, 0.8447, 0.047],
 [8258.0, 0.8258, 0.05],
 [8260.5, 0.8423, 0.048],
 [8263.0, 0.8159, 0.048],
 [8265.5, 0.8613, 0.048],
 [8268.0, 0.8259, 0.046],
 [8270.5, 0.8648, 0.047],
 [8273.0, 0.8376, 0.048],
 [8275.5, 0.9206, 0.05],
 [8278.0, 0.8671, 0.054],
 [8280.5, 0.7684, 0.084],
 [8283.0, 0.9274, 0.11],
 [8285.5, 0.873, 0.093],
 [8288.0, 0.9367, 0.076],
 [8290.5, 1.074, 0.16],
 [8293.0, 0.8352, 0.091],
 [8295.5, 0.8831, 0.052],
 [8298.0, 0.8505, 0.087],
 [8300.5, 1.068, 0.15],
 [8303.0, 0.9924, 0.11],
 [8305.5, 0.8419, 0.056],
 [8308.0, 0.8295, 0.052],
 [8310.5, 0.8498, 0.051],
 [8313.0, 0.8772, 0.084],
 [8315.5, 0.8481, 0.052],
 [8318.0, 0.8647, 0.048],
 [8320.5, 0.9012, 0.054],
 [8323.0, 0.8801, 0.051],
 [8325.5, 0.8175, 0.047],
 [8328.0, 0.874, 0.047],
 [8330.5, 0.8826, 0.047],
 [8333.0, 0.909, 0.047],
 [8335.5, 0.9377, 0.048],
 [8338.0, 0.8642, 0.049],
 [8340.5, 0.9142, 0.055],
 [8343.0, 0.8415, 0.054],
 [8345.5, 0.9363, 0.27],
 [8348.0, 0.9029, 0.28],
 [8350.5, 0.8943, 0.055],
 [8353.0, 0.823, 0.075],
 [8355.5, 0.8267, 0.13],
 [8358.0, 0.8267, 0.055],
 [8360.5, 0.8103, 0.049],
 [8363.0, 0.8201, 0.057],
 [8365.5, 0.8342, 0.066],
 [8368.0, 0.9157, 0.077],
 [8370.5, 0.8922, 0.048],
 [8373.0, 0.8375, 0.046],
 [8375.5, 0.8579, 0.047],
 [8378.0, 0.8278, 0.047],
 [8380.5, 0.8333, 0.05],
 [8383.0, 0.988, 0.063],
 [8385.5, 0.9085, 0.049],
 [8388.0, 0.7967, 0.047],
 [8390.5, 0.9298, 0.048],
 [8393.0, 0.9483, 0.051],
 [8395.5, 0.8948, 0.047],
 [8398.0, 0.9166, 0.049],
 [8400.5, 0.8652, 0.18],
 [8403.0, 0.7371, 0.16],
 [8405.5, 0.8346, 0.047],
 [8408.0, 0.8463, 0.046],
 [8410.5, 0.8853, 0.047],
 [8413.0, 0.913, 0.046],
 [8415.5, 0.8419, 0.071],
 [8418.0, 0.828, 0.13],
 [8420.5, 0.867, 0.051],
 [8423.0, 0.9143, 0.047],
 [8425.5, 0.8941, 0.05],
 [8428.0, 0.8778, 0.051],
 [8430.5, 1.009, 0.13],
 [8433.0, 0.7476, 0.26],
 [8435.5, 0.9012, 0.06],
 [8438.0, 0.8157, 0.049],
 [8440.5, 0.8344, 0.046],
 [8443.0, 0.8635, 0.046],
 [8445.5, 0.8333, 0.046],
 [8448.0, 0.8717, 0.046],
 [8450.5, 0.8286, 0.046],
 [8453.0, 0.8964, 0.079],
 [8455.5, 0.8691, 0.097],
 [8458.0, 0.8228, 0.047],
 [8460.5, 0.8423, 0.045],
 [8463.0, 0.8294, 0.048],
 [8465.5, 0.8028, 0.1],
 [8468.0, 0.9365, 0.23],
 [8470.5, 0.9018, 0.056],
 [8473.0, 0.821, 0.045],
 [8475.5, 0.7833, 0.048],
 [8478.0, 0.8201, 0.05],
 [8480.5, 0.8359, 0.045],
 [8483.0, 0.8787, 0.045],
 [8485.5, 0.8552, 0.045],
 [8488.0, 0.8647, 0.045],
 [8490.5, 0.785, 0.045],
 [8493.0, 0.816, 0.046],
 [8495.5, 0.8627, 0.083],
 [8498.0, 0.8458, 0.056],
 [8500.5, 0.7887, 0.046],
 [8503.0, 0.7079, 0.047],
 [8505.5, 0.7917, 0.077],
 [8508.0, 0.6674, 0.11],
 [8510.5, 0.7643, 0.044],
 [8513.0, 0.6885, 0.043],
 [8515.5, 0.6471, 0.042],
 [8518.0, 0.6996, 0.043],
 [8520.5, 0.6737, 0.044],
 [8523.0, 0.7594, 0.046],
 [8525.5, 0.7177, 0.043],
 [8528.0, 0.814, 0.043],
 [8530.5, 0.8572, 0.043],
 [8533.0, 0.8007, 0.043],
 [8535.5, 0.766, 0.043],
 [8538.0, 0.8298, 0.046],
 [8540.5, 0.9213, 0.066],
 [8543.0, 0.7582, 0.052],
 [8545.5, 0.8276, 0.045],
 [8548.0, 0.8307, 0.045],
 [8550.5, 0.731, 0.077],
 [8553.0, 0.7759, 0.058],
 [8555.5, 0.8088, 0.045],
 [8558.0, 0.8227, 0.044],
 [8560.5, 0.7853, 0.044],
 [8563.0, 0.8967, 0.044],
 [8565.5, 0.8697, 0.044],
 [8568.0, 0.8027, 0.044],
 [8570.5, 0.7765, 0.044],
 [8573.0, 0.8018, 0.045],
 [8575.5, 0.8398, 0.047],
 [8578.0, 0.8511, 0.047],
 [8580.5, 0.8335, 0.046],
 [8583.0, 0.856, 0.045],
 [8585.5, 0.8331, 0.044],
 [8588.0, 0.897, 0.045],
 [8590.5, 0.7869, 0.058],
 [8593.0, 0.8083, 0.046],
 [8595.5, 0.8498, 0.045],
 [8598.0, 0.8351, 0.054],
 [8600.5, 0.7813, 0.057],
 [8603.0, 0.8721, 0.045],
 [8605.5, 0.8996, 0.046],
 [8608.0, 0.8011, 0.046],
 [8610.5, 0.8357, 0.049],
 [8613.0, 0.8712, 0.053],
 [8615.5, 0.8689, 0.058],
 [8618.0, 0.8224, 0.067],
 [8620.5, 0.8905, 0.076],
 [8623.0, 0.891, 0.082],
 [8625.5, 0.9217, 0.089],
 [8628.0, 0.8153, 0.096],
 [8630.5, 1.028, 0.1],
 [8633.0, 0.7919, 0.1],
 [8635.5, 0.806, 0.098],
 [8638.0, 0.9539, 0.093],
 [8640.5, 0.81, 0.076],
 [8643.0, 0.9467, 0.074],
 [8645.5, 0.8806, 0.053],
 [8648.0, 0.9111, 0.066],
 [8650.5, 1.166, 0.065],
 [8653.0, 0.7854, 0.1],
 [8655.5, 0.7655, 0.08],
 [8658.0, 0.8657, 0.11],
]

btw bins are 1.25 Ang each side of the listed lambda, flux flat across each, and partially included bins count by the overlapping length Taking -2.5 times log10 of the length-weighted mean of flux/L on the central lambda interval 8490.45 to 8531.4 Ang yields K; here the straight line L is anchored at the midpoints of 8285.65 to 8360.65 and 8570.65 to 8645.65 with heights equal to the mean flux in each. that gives 0.15 mag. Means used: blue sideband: 0.887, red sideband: 0.854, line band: 0.756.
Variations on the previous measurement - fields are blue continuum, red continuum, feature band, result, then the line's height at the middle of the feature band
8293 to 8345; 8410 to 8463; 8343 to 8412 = 0.01 mag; 0.875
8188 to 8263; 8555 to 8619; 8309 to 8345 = -0.07 mag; 0.822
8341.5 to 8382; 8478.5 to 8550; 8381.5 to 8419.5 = -0.05 mag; 0.839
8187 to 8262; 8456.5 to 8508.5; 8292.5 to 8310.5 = -0.10 mag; 0.819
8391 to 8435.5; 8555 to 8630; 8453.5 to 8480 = 0.03 mag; 0.864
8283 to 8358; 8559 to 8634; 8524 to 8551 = 0.07 mag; 0.856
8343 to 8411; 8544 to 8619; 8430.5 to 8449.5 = 0.01 mag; 0.854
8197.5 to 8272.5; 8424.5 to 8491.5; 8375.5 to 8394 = -0.06 mag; 0.842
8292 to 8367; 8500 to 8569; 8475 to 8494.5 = -0.04 mag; 0.802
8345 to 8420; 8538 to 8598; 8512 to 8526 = 0.20 mag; 0.835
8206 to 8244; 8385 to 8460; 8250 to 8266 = 0.01 mag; 0.824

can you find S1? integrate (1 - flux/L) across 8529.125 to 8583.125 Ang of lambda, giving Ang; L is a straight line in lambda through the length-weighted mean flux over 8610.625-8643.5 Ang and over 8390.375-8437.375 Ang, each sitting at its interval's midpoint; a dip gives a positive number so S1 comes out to 3.43 Ang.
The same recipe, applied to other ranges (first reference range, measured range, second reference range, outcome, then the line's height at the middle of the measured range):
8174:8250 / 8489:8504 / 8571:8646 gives 0.7 Ang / 0.843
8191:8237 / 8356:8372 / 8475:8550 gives -0.8 Ang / 0.807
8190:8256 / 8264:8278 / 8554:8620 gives -0.7 Ang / 0.818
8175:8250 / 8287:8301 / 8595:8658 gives -1.8 Ang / 0.826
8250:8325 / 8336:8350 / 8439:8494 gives -0.5 Ang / 0.863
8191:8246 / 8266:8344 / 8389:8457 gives -4.1 Ang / 0.842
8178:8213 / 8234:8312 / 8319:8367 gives -0.7 Ang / 0.85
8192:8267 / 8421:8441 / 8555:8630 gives -1.0 Ang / 0.832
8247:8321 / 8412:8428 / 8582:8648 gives -0.2 Ang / 0.865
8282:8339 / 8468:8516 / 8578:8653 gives 4.3 Ang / 0.88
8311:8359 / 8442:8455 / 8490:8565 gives -0.6 Ang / 0.82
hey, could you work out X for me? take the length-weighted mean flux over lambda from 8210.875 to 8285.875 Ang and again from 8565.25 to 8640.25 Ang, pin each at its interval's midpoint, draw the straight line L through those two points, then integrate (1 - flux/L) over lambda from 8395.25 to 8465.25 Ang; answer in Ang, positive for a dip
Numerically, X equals -1.9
